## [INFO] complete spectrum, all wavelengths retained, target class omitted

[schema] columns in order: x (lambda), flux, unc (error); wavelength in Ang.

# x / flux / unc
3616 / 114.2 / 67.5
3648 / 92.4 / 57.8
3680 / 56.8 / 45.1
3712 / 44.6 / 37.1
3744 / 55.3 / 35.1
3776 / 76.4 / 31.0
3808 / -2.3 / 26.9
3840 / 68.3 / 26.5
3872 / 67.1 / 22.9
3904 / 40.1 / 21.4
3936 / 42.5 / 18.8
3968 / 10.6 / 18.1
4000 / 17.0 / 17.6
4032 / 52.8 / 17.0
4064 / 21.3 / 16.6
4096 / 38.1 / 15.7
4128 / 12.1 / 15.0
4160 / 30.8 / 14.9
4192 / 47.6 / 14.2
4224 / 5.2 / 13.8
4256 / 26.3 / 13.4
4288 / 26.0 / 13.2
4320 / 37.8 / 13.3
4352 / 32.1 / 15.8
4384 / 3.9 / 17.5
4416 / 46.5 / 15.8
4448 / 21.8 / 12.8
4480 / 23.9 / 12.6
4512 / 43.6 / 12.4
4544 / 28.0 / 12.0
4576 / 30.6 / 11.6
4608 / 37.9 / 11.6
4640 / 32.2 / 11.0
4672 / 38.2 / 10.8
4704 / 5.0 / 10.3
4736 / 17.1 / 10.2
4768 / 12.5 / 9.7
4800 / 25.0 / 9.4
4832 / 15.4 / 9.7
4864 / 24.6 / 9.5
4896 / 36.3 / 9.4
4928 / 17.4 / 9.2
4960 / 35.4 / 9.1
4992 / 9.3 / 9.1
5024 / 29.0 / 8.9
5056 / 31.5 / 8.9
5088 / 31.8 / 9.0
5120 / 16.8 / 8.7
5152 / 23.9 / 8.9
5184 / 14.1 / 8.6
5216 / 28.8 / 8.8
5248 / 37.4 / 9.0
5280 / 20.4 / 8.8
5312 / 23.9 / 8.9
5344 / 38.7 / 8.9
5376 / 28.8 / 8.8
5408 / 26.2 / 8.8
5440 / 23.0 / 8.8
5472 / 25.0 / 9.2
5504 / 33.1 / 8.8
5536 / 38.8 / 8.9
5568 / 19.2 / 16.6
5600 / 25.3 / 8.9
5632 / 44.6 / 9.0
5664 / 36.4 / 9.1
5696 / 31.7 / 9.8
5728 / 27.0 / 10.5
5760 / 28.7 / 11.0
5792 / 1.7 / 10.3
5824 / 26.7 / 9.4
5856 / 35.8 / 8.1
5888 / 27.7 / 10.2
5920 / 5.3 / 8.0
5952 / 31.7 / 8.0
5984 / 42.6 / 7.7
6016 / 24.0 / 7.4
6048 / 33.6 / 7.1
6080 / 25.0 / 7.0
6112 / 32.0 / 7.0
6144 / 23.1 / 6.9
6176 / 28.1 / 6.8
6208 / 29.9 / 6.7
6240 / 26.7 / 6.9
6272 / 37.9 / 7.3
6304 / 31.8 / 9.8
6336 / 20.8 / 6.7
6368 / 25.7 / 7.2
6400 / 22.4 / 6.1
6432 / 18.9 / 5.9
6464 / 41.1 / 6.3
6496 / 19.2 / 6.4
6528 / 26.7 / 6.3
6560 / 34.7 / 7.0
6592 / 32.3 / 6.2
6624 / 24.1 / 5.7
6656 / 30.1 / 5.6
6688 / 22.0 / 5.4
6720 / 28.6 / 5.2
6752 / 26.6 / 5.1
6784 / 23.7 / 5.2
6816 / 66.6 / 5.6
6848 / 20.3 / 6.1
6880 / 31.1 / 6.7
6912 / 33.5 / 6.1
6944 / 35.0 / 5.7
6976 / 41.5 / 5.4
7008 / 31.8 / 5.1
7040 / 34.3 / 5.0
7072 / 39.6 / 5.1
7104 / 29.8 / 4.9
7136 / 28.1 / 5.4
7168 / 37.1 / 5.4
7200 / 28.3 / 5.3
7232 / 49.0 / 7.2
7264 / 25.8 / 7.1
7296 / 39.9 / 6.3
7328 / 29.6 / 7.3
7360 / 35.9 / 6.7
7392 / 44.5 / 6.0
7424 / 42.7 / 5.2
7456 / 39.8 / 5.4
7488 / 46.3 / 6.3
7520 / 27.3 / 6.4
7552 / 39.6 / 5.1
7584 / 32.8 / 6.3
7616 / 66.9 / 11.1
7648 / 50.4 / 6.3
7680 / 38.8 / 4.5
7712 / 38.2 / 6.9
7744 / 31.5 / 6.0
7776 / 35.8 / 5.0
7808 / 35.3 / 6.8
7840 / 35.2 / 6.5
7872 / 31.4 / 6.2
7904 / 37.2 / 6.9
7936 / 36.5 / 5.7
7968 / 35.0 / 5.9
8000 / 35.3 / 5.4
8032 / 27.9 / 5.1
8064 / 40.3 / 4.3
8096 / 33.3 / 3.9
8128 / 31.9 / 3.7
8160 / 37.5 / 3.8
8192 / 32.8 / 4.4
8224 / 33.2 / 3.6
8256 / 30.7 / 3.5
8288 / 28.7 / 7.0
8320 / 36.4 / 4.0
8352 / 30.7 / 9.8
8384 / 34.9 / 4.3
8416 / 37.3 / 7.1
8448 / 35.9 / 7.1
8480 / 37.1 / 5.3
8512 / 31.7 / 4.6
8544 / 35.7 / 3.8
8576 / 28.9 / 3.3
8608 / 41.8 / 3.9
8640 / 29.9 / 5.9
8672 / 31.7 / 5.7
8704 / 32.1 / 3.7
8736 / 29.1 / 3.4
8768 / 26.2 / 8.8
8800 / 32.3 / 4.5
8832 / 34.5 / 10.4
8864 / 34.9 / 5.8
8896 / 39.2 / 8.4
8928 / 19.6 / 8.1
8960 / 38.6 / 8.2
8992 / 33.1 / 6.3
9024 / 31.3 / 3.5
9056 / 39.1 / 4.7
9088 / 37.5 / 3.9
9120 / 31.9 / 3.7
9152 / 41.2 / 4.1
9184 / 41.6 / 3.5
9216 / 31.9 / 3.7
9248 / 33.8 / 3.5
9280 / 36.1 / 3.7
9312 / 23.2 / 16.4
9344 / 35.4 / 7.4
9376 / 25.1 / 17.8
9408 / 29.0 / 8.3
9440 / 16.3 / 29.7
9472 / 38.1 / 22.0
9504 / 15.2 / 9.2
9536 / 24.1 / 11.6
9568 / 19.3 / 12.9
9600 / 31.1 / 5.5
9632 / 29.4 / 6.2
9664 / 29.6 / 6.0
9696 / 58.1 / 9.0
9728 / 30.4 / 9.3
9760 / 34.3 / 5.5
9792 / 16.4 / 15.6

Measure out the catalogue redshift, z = 0.83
